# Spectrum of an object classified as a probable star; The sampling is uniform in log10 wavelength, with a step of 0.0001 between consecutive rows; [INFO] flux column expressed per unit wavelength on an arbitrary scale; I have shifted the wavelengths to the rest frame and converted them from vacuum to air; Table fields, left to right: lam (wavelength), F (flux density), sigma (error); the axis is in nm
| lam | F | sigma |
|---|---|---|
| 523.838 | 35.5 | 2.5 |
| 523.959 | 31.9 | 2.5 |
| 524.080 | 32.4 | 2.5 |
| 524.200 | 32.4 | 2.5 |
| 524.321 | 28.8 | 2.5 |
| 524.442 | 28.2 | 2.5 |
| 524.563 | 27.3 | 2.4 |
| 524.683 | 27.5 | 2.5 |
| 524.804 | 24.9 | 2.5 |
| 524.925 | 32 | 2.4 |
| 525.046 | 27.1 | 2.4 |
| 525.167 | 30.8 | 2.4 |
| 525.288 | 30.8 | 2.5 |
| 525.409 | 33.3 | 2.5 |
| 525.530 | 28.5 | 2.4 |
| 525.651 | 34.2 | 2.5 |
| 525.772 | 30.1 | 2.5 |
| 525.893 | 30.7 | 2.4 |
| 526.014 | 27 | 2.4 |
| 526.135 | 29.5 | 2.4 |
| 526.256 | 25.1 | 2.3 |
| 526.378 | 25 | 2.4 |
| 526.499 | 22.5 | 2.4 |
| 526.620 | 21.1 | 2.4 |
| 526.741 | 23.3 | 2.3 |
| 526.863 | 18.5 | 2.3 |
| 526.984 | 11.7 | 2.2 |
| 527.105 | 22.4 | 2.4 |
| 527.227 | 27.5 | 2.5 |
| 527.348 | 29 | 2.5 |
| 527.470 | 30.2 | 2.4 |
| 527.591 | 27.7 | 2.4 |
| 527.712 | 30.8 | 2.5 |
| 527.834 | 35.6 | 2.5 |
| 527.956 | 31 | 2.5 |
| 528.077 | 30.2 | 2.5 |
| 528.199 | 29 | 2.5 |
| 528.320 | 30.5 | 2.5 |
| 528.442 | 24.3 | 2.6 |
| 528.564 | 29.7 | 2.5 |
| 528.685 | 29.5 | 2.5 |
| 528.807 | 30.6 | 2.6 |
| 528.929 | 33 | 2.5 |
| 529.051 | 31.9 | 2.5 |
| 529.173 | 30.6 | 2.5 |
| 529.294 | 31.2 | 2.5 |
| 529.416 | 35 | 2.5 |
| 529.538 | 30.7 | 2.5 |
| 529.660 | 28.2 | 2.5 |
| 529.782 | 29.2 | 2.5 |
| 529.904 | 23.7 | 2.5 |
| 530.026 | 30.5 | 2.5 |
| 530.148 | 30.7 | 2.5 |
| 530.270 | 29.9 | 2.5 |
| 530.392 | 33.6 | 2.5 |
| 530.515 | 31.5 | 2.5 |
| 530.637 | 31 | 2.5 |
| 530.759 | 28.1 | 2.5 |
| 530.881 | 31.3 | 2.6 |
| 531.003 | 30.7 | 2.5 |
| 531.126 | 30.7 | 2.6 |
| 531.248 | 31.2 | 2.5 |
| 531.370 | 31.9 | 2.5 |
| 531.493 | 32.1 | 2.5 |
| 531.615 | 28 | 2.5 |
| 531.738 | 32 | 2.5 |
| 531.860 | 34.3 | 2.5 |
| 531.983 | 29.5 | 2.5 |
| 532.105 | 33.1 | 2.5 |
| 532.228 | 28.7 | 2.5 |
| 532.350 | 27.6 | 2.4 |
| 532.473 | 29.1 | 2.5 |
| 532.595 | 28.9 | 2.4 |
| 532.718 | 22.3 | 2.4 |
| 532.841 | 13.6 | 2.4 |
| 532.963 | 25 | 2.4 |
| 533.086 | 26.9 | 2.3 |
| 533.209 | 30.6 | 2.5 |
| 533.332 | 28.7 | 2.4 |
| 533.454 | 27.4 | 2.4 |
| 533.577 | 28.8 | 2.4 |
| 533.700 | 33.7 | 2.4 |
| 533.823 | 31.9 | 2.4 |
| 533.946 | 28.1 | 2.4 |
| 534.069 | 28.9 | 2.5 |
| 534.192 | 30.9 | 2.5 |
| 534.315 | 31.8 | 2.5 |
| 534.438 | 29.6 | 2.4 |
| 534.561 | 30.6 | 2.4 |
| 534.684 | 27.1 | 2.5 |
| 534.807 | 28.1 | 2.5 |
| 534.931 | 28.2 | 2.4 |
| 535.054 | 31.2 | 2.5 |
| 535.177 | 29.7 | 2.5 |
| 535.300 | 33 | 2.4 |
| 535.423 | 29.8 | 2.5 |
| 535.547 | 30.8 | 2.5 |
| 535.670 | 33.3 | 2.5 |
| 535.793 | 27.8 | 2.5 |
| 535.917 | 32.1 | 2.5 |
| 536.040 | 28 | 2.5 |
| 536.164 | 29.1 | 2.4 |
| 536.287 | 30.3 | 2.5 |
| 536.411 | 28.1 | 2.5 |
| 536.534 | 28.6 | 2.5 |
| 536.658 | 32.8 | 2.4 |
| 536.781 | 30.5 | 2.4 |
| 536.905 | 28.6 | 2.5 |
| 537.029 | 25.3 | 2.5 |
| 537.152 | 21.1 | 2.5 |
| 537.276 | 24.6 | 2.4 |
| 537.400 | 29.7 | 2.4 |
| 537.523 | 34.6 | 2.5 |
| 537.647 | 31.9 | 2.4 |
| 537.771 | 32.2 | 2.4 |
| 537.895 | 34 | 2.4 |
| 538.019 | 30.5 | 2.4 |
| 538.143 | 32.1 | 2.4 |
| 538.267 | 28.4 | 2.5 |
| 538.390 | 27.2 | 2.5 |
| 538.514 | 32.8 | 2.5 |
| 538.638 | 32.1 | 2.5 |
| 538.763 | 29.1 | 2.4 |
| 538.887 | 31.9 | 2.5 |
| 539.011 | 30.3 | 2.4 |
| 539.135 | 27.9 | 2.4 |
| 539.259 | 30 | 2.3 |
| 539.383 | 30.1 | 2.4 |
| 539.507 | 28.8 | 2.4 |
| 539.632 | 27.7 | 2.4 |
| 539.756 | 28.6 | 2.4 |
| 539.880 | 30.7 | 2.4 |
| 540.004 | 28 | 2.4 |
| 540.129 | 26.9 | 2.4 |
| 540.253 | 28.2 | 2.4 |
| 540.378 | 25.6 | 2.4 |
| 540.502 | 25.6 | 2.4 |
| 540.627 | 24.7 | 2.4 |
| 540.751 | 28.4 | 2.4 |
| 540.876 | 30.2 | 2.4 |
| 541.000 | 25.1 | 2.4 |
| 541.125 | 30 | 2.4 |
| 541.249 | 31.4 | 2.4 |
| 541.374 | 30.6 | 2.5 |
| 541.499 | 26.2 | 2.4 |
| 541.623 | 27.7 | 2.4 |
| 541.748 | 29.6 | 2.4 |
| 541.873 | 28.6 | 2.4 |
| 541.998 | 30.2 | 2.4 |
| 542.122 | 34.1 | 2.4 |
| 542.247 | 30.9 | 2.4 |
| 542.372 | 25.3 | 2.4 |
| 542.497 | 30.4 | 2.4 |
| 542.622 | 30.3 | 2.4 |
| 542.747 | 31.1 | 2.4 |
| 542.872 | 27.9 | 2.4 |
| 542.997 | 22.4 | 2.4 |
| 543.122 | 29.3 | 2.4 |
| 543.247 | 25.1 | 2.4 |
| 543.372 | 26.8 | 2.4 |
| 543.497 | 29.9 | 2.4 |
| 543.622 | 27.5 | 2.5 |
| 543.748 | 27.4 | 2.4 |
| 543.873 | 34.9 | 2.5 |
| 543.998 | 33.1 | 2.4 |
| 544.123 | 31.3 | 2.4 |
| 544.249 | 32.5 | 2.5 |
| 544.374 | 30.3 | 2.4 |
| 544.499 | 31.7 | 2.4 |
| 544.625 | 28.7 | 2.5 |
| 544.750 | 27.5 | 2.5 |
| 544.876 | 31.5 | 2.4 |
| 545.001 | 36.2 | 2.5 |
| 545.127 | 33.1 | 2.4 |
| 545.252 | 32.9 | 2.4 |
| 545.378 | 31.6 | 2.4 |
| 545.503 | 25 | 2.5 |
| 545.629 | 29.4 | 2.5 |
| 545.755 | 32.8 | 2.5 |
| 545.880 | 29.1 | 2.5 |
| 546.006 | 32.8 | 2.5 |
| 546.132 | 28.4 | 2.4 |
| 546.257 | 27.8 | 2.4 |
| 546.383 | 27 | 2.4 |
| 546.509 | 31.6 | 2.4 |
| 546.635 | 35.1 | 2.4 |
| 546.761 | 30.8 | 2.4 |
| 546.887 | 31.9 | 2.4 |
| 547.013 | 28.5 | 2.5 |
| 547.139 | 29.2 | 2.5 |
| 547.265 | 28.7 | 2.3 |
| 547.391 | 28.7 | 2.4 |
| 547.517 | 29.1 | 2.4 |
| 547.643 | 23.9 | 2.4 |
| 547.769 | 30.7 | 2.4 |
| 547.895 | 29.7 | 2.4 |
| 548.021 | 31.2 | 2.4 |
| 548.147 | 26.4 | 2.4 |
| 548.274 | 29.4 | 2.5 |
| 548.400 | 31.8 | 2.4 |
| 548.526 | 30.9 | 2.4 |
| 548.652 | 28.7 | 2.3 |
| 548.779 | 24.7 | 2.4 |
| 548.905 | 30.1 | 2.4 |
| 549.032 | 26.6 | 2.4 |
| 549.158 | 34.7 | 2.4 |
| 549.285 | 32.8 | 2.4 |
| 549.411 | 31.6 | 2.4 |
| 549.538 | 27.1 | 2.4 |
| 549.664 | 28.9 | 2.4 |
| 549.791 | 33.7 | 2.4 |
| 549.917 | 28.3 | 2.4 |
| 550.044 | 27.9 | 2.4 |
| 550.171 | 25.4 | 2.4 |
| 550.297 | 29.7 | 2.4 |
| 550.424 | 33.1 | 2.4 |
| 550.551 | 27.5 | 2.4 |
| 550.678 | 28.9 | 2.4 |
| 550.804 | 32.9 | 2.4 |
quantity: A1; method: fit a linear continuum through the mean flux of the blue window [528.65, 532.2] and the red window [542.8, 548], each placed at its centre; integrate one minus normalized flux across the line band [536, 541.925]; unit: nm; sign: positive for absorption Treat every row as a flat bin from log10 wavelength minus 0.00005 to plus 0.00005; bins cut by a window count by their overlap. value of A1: 0.233 nm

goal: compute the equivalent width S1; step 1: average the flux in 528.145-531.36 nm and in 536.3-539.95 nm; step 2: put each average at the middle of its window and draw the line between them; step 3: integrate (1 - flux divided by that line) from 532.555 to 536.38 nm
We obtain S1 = 0.13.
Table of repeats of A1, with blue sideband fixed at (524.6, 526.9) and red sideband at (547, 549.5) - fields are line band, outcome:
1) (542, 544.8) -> -0.05 nm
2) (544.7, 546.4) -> -0.08 nm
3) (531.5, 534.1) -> -0.04 nm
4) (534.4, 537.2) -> -0.10 nm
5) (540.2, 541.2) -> 0.05 nm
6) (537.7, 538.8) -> -0.09 nm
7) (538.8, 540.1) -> -0.03 nm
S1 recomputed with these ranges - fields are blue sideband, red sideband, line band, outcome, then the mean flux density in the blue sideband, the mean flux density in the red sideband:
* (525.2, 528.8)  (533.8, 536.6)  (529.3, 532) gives -0.194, 27.6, 29.8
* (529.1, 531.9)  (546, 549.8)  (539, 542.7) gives 0.165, 30.7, 29.7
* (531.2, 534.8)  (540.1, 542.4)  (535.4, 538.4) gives -0.098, 29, 28.5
